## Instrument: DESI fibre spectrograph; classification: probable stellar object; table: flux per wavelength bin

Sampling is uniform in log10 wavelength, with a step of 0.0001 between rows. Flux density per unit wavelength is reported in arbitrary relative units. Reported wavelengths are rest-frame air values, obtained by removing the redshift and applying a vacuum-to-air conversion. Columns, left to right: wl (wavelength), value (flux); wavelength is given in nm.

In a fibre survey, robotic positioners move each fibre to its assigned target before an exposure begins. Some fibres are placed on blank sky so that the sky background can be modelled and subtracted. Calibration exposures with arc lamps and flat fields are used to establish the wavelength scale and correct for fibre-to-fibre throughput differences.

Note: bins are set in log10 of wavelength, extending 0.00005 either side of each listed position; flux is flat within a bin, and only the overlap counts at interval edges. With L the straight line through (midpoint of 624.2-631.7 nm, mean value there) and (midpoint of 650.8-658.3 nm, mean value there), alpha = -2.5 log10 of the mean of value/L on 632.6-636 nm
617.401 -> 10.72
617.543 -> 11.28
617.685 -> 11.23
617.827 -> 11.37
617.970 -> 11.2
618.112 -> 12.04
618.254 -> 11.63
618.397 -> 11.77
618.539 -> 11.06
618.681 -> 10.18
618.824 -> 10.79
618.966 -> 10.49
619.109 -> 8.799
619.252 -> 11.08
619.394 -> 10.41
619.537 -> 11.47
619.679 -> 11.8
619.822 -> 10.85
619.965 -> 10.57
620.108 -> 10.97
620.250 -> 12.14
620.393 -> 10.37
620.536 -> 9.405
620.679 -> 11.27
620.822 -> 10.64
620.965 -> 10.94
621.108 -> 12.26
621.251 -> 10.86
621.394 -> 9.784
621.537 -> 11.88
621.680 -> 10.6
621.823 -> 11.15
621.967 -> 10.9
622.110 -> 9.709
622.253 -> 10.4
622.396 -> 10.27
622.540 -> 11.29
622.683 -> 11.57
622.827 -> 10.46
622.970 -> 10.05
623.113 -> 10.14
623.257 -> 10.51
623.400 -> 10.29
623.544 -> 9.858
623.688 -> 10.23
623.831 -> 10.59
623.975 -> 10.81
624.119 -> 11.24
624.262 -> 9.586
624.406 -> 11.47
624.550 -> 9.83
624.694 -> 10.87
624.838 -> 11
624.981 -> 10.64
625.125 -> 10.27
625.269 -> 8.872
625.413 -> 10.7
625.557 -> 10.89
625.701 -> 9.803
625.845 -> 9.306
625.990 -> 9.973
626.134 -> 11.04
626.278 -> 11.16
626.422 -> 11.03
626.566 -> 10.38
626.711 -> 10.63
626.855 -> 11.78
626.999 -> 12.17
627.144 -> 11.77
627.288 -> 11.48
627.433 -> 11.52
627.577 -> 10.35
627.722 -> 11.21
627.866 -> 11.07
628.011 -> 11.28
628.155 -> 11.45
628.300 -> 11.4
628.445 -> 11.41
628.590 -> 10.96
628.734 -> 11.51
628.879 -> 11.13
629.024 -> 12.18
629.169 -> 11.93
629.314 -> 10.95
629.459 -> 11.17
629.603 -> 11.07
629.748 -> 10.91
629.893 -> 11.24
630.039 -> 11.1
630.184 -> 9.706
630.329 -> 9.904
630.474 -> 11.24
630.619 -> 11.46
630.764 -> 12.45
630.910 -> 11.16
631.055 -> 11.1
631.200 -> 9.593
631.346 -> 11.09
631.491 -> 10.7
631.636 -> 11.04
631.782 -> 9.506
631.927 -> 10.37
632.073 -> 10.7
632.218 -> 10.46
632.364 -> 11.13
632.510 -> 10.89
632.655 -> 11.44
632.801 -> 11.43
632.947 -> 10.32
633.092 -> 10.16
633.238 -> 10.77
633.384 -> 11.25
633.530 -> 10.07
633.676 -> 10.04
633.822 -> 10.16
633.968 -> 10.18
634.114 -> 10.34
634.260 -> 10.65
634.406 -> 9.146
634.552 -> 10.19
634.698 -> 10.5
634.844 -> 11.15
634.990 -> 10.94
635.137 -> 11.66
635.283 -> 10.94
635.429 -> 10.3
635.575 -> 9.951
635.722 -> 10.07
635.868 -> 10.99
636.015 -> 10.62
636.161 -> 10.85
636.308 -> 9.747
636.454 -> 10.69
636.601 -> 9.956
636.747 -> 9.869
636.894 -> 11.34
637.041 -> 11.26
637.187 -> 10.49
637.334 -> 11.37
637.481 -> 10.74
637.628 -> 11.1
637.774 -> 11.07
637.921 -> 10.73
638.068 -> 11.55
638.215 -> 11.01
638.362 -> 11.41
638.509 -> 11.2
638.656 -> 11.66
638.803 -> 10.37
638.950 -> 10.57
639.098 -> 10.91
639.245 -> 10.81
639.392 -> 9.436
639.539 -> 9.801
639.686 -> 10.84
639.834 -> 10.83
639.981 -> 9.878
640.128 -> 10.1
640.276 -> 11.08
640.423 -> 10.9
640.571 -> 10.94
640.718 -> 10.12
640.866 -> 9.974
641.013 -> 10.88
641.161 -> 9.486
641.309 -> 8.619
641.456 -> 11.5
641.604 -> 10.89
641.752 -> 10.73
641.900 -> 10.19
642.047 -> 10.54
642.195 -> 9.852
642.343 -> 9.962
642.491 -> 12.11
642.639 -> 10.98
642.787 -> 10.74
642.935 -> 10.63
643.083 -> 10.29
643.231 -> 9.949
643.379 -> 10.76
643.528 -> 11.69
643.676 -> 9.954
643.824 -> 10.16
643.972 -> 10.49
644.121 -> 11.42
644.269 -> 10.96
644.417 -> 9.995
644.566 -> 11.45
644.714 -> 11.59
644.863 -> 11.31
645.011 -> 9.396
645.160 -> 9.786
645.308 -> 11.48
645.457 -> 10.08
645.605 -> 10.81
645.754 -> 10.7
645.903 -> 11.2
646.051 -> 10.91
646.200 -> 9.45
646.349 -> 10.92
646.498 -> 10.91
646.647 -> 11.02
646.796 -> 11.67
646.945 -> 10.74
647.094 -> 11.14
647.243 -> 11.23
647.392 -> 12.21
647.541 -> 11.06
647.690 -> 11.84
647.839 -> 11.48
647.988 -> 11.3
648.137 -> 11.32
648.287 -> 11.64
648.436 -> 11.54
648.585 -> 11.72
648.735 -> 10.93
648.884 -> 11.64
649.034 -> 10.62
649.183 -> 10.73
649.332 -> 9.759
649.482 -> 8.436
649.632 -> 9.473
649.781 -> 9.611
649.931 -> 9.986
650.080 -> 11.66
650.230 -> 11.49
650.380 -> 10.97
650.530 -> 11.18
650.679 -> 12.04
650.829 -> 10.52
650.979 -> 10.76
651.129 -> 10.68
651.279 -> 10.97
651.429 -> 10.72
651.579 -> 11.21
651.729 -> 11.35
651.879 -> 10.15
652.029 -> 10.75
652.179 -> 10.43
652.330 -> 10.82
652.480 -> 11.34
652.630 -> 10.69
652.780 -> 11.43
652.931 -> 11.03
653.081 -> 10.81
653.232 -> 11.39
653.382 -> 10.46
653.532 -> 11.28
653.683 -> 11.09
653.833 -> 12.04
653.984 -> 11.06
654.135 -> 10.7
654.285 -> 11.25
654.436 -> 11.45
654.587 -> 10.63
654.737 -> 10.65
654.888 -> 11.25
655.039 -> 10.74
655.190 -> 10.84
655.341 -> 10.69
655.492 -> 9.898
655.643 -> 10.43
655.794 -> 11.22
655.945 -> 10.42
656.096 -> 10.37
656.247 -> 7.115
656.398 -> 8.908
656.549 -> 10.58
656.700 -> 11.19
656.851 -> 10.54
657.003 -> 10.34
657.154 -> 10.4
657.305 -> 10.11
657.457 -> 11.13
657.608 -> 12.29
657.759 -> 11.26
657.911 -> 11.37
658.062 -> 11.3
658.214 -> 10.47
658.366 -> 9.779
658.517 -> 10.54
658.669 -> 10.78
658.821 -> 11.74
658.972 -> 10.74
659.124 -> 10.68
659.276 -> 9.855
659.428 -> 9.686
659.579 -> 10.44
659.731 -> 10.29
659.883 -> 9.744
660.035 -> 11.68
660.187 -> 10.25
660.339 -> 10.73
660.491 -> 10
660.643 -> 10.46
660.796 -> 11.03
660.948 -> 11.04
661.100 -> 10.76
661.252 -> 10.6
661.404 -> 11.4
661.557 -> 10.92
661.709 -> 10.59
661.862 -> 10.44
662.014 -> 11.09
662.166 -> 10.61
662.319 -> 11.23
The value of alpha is 0.03 mag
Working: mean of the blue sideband 10.9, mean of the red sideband 10.8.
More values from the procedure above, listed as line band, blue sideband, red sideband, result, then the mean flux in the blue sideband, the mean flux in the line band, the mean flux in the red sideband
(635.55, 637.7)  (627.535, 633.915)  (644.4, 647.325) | 0.03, 10.9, 10.6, 10.8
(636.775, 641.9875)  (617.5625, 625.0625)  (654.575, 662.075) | 0.00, 10.8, 10.7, 10.6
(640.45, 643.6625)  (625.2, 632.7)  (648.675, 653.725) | 0.03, 10.9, 10.5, 10.8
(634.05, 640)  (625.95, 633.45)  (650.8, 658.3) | 0.03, 11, 10.7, 10.8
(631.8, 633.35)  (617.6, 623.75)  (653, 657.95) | 0.00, 10.8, 10.7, 10.7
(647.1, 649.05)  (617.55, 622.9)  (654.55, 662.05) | -0.08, 10.9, 11.4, 10.6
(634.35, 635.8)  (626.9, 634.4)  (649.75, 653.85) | 0.04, 10.9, 10.5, 11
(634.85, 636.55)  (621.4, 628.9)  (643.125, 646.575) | 0.01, 10.8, 10.6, 10.7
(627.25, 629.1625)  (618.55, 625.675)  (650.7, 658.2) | -0.06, 10.6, 11.3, 10.8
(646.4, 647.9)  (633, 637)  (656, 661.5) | -0.08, 10.5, 11.3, 10.5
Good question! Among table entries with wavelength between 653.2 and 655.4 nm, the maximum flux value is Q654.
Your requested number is 12.04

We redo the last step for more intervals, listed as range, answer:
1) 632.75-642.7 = 12.11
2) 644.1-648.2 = 12.21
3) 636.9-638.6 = 11.55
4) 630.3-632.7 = 12.45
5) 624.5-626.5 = 11.16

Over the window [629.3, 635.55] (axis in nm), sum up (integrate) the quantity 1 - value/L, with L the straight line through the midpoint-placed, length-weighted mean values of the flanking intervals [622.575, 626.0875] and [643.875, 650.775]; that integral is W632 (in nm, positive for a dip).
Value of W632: -0.081 nm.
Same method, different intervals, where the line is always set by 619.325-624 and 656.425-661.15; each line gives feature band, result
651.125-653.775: -0.06 nm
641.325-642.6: 0.01 nm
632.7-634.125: 0.03 nm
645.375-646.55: 0.01 nm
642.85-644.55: 0.01 nm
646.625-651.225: -0.13 nm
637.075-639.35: -0.06 nm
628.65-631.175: -0.10 nm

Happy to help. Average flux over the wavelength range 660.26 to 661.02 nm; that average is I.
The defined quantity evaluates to 10.6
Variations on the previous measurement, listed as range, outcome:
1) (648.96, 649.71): 9.81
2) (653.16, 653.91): 11.3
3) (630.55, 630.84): 11.9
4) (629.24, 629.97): 11.1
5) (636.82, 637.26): 11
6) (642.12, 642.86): 10.7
